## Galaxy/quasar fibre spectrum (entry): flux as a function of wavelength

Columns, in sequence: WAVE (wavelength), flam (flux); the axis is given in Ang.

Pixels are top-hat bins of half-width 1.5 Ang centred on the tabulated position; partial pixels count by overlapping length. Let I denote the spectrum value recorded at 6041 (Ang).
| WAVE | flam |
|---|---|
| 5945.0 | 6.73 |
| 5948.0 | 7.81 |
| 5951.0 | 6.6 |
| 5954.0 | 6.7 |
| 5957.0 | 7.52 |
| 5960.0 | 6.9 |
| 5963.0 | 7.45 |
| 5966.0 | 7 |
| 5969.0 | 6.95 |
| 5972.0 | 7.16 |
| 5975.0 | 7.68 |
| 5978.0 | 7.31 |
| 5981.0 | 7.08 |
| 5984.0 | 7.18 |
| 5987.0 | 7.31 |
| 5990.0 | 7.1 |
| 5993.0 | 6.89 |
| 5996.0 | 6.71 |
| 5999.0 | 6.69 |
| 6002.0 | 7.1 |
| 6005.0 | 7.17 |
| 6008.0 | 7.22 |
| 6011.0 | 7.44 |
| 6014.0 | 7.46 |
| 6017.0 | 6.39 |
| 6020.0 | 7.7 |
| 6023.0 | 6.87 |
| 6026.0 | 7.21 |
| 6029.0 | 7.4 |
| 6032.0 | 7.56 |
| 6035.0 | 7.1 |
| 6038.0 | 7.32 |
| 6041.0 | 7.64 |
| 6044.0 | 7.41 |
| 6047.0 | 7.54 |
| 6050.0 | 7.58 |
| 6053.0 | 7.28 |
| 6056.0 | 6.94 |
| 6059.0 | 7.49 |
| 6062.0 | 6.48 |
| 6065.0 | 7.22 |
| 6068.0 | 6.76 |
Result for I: 7.64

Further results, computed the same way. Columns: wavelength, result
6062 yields 6.48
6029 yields 7.4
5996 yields 6.71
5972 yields 7.16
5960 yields 6.9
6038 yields 7.32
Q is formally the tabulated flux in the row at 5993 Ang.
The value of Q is 6.89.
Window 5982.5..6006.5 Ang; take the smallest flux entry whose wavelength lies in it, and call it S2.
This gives 6.69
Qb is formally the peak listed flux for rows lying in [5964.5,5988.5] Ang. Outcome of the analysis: 7.68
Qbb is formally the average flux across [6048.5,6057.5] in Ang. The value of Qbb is 7.27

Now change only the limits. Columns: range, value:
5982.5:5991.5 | 7.2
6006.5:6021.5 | 7.24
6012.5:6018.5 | 6.92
